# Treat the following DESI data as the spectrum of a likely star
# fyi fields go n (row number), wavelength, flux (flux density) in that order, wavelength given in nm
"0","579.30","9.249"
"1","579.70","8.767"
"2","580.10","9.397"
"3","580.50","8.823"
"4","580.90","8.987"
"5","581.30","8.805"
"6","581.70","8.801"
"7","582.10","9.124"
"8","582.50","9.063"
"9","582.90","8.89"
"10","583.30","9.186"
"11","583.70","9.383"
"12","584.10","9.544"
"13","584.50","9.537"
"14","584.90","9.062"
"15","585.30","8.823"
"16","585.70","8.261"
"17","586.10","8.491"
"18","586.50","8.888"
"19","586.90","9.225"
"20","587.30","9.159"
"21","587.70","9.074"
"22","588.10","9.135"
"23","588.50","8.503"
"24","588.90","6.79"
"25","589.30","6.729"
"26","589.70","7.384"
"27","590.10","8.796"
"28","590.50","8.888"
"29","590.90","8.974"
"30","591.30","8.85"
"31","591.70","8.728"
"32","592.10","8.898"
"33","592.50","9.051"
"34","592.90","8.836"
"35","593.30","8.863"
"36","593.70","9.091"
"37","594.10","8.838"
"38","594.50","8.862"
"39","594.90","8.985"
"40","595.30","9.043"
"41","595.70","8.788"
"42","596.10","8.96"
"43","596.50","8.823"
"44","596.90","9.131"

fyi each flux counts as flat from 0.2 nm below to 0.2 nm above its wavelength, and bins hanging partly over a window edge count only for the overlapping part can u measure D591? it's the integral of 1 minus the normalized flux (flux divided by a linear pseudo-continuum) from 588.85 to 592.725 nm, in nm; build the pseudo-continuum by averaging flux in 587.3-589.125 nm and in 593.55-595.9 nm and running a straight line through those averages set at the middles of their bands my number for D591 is 0.12 nm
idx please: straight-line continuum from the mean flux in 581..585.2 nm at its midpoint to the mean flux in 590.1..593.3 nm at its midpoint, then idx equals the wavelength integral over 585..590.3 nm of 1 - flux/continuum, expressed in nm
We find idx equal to 0.34 nm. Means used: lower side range 9.13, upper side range 8.88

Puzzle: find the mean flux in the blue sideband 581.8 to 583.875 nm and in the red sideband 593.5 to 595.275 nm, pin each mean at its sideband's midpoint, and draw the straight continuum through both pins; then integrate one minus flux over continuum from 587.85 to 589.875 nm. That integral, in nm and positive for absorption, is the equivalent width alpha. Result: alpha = 0.29 nm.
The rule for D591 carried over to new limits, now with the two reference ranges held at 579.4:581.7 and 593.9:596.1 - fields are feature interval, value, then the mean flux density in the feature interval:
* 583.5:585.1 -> -0.08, 9.38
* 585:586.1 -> 0.04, 8.58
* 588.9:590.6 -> 0.22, 7.76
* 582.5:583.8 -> -0.03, 9.12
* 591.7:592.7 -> 0.00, 8.93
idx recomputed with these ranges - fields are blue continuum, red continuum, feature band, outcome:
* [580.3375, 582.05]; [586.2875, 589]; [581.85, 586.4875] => -0.108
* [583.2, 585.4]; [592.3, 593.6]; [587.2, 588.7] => 0.029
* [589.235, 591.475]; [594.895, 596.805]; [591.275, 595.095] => -0.113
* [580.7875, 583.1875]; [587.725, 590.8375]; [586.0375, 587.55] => -0.103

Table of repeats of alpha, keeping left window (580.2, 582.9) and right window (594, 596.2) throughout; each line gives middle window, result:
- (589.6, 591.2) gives 0.06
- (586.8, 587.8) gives -0.02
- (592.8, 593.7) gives 0.00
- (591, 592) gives 0.01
